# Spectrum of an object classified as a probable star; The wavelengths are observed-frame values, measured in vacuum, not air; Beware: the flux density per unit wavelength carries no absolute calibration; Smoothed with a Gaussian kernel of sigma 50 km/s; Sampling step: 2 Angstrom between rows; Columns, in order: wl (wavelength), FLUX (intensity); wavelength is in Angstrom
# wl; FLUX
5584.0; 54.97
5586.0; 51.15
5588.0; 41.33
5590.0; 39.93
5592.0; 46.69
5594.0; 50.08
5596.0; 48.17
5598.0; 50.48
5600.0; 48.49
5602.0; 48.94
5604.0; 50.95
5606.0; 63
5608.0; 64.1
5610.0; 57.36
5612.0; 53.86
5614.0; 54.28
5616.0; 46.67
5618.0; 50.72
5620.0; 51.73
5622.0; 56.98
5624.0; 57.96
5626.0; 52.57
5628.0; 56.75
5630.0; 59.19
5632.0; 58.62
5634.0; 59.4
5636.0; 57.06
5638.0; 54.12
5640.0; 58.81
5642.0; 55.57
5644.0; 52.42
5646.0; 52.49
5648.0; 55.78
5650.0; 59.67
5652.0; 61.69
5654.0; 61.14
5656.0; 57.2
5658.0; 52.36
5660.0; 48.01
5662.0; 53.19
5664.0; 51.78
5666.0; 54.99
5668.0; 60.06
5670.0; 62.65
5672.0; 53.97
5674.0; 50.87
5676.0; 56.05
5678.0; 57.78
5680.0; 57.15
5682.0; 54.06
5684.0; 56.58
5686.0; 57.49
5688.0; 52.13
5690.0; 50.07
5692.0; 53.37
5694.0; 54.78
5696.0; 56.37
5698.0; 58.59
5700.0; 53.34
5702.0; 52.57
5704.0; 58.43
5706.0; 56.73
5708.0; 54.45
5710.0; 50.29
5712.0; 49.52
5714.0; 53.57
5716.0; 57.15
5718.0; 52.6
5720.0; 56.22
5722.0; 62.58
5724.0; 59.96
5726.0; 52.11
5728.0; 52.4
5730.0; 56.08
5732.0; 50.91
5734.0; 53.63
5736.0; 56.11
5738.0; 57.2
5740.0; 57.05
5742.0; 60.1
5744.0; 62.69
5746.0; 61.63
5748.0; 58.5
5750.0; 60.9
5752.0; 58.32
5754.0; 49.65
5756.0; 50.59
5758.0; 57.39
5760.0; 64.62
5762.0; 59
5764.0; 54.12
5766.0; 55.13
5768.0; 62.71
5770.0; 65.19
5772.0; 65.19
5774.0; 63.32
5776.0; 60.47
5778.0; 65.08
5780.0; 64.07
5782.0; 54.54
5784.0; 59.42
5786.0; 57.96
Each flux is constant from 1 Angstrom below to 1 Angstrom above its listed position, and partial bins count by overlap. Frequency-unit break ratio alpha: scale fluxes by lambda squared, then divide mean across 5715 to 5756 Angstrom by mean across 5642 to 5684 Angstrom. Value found 1.04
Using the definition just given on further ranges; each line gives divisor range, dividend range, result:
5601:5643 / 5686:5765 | 1.04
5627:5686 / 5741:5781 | 1.11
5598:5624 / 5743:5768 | 1.13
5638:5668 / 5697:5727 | 1.02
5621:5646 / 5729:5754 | 1.06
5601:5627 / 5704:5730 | 1.05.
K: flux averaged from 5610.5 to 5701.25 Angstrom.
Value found 55.3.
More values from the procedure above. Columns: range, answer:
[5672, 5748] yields 55.5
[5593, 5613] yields 53.5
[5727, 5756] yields 56.6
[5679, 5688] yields 55.9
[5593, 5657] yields 55.2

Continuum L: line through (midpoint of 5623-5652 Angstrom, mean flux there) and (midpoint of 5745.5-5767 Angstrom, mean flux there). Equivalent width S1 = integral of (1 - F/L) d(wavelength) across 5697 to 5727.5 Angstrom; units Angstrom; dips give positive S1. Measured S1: 1.0 Angstrom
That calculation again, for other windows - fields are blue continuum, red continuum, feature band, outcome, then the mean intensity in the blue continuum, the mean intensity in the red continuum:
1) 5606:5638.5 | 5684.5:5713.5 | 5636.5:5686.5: -0.7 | 56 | 54.2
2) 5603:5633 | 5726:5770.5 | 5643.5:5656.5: -0.3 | 55.6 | 57.2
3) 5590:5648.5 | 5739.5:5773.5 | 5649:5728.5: 1.7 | 54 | 59.1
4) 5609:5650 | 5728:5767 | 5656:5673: 0.3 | 55.2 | 56.9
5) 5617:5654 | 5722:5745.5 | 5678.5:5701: 0.6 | 56.3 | 56.6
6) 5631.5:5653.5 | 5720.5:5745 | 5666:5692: 0.6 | 56.9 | 56.7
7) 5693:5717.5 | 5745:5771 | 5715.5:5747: -0.2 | 54.6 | 58.3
